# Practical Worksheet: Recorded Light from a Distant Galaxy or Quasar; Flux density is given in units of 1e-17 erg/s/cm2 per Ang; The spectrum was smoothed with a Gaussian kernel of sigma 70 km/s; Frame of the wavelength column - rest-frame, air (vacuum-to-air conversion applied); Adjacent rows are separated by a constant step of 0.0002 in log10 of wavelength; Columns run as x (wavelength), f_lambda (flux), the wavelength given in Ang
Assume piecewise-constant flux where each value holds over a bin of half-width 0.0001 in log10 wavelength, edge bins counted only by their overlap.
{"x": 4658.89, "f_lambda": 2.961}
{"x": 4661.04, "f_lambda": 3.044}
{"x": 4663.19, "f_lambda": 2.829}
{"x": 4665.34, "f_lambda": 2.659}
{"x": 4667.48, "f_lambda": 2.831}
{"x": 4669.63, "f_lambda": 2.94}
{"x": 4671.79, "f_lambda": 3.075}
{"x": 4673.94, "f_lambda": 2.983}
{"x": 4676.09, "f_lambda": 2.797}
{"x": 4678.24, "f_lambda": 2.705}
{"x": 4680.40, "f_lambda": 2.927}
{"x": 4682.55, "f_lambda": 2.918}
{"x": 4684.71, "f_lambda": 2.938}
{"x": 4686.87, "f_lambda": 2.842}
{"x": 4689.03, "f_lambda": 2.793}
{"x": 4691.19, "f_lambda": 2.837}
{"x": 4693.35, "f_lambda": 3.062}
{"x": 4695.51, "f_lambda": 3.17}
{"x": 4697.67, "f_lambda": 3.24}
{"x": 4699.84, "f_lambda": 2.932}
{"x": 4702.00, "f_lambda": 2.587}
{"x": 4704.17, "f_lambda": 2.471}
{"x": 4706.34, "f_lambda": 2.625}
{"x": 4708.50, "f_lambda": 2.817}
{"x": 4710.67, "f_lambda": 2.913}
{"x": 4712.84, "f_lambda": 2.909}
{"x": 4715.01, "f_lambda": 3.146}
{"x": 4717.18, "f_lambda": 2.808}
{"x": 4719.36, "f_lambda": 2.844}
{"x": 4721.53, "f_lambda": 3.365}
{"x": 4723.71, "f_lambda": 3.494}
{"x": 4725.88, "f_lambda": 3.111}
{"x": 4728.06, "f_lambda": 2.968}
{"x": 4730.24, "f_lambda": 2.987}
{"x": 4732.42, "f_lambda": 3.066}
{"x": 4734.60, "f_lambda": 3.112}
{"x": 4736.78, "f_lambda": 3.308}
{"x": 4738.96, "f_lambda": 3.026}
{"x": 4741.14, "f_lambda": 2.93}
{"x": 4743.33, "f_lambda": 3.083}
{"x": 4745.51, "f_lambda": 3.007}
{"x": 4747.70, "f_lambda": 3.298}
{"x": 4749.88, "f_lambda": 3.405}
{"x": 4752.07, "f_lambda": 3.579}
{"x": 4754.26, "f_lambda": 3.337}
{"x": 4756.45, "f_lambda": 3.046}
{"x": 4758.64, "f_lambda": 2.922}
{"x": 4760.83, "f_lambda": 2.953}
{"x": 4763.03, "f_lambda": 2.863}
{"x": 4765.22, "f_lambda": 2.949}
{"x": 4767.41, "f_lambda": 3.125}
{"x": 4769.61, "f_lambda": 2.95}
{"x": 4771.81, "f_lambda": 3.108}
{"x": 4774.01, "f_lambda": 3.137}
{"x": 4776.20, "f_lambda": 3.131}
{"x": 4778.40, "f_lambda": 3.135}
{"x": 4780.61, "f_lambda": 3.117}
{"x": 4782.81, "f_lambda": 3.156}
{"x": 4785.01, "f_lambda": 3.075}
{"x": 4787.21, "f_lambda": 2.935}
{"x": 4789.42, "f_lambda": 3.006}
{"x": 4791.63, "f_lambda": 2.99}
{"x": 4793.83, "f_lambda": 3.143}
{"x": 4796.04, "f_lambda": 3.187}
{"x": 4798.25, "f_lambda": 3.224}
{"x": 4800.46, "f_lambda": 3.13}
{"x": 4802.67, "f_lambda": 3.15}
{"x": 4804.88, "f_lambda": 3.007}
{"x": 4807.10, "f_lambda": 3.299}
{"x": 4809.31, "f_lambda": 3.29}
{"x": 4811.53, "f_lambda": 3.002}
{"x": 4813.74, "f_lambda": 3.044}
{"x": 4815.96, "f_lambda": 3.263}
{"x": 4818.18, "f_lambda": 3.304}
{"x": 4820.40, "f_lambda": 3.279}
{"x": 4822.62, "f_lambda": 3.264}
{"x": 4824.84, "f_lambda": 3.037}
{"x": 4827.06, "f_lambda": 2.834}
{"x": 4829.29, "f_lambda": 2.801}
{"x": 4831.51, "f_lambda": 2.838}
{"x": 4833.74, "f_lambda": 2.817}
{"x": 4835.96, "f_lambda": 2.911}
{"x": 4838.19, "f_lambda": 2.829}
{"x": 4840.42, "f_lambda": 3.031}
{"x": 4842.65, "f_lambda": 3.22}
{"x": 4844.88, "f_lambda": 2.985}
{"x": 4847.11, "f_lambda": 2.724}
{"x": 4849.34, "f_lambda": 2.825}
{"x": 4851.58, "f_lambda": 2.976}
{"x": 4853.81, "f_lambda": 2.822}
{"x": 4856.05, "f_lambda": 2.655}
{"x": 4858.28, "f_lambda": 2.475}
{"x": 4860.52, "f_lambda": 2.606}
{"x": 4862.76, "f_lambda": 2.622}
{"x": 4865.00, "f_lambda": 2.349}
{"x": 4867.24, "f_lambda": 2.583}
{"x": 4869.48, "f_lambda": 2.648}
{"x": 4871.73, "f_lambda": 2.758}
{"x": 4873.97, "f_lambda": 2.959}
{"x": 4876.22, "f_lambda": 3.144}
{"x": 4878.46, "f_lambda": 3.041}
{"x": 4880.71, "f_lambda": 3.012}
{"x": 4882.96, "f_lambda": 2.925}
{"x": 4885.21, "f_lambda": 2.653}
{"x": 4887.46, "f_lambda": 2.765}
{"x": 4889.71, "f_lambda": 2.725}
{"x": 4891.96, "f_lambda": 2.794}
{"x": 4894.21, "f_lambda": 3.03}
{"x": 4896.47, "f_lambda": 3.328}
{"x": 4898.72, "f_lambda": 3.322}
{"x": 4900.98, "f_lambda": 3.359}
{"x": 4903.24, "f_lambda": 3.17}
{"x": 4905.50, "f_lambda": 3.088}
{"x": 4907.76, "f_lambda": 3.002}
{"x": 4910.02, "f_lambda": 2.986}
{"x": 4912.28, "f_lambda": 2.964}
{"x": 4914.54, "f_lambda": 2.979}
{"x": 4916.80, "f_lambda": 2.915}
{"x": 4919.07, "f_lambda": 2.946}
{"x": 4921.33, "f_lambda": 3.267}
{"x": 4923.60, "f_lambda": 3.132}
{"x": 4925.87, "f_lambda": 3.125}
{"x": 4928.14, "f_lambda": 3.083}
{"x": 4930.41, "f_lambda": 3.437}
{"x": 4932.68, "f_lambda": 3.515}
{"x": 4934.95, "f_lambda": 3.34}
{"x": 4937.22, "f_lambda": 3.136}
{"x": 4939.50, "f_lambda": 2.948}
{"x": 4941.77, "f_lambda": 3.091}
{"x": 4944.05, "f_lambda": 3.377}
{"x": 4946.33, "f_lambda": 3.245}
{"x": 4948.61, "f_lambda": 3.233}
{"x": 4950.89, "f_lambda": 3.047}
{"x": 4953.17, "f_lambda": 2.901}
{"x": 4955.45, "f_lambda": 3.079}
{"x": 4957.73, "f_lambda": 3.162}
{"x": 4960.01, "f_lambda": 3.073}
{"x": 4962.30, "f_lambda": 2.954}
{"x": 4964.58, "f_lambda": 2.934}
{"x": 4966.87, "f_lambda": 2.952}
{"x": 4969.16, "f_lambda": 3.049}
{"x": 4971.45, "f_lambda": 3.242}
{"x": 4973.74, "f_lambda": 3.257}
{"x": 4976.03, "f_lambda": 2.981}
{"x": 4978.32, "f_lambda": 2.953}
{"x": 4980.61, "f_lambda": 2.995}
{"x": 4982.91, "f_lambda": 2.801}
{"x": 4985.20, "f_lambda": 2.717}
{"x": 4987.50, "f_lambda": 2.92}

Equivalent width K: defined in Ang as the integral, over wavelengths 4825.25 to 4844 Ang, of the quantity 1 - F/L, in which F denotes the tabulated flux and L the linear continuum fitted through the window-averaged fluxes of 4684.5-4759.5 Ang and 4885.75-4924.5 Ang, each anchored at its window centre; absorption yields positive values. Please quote 0.74 Ang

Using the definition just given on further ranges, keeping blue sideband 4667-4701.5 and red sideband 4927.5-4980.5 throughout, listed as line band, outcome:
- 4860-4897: 3.10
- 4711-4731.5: -0.73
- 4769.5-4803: -1.06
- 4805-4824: -1.11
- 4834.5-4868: 3.04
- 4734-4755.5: -1.68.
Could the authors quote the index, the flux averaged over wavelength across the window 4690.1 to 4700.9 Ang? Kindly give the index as 3.05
